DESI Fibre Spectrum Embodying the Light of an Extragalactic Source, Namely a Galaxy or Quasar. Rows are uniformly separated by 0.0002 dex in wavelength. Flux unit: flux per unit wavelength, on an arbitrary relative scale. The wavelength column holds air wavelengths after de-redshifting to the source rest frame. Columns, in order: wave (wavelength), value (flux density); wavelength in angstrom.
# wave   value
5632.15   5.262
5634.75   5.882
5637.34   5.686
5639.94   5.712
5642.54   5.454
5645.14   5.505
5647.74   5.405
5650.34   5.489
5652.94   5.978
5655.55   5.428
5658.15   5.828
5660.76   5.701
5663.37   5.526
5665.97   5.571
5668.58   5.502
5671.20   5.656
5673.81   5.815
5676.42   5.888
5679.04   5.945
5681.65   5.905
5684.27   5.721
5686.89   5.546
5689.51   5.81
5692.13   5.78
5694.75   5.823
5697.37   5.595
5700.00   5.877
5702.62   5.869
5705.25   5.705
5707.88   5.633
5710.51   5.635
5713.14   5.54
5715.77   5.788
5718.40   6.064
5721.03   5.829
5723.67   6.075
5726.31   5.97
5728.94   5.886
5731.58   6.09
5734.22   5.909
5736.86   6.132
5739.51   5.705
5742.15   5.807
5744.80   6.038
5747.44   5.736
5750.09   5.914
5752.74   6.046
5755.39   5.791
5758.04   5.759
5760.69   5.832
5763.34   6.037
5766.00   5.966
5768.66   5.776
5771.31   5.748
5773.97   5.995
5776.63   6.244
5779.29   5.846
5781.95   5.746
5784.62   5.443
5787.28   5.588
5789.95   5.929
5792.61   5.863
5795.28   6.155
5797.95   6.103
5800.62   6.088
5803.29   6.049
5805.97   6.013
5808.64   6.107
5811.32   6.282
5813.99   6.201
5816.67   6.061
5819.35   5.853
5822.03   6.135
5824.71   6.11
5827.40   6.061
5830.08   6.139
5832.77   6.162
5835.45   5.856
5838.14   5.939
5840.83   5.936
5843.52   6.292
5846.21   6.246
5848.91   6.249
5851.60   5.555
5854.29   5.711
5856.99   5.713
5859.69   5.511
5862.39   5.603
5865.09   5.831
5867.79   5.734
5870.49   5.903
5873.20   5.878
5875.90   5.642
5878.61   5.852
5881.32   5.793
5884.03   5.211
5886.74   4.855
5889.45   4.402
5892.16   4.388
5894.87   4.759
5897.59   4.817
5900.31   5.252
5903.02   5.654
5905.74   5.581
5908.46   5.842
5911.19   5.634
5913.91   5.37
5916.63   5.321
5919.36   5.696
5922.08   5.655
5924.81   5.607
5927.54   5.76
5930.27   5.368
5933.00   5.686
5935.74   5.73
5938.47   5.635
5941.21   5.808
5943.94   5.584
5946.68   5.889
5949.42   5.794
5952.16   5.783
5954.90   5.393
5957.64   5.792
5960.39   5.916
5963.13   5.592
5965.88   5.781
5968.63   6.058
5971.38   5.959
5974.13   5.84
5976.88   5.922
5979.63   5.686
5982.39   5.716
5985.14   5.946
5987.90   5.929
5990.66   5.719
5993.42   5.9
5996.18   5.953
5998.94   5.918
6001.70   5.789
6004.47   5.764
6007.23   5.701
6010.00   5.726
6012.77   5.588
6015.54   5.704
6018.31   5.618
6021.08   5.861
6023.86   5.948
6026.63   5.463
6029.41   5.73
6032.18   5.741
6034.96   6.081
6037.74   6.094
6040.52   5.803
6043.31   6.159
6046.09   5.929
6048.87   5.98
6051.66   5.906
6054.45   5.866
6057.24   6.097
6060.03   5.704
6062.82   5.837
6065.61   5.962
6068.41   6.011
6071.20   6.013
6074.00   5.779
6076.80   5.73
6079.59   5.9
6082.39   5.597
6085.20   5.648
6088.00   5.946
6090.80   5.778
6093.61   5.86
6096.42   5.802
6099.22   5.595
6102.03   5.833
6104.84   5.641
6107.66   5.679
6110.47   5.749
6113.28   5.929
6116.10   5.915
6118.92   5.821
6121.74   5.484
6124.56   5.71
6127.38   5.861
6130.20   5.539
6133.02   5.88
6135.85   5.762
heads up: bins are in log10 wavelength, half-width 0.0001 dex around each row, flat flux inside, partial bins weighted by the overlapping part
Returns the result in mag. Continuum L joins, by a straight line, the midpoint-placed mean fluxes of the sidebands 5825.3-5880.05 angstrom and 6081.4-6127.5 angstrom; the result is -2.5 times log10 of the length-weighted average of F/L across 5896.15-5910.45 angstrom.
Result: 0.083 mag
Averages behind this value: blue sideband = 5.89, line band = 5.43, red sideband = 5.75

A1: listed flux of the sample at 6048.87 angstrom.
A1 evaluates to 5.98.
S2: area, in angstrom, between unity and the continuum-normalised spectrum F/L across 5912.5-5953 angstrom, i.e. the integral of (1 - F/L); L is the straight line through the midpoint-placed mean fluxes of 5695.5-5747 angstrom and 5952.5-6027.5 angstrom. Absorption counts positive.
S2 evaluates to 1.1 angstrom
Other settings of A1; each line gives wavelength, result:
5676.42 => 5.888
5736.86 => 6.132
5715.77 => 5.788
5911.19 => 5.634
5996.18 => 5.953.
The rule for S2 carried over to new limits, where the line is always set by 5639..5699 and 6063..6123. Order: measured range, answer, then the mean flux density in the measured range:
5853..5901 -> 3.0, 5.38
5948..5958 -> 0.1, 5.68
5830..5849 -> -1.2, 6.09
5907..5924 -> 0.5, 5.59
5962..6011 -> -0.5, 5.83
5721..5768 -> -1.8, 5.92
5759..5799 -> -1.2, 5.88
